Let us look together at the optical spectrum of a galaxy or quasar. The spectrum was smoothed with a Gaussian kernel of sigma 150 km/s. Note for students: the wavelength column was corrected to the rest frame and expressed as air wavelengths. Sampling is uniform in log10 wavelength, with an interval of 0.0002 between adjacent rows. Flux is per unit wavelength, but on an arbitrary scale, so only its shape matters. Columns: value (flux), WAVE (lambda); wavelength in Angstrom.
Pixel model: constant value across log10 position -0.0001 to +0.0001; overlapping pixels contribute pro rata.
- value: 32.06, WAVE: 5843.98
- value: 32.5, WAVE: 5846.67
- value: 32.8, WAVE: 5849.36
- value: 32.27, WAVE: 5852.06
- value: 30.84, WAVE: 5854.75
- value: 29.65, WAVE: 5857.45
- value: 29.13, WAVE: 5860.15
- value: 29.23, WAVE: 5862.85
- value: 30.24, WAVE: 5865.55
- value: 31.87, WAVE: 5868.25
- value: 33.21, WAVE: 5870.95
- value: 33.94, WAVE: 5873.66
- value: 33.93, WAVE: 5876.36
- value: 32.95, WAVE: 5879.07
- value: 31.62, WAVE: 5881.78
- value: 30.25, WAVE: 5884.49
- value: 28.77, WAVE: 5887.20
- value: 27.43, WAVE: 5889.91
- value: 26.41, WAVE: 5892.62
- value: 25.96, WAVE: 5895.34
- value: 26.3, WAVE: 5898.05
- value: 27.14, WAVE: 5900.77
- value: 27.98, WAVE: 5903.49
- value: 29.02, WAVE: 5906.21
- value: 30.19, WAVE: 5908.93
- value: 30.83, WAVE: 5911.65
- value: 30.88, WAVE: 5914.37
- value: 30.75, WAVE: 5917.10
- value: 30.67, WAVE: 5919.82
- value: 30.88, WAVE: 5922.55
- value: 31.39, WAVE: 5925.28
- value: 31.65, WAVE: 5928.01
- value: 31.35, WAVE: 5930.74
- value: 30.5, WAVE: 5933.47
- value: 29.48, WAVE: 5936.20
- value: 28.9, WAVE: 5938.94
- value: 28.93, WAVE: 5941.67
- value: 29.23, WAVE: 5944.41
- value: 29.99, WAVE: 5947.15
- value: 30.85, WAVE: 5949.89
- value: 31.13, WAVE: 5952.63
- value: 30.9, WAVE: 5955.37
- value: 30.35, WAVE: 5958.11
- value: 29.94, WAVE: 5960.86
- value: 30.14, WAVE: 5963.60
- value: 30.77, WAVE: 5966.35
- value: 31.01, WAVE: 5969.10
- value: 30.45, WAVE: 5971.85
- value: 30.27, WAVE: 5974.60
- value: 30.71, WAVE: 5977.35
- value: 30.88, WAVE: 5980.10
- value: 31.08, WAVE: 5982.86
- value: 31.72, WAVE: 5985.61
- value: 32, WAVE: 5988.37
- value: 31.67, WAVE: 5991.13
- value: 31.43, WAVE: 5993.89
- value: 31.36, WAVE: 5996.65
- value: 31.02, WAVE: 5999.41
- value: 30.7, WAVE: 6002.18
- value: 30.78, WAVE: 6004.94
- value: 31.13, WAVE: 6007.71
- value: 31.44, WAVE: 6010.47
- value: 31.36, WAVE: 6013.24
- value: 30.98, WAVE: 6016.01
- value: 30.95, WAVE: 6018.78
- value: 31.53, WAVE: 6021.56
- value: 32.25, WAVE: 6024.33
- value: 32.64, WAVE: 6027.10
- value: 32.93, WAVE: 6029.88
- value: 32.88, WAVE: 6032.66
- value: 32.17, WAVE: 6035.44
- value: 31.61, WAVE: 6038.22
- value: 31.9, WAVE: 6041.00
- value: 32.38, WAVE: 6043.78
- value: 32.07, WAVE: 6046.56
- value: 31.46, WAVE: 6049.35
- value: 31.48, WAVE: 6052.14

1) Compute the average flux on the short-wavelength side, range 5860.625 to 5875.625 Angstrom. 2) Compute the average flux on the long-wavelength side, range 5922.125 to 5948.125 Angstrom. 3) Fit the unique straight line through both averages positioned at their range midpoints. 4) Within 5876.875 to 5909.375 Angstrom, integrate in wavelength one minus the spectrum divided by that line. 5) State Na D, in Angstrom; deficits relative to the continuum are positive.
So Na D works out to 2.5 Angstrom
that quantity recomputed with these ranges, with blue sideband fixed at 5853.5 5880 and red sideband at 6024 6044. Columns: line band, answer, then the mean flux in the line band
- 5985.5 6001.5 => 0.33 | 31.5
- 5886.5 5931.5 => 3.47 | 29.3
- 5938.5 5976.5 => 2.03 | 30.2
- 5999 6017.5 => 0.66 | 31.1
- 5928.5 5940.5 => 0.63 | 30.2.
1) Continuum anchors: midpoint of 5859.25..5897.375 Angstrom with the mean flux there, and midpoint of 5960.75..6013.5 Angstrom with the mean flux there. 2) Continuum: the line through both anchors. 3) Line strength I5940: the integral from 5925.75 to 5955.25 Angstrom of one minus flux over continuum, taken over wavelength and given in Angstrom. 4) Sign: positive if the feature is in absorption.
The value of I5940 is 0.4 Angstrom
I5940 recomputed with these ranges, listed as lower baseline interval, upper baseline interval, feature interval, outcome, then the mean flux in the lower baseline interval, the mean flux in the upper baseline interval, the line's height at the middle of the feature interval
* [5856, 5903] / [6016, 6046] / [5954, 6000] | 0.5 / 29.8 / 32.1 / 31.3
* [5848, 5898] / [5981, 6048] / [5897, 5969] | 2.2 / 30.5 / 31.7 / 31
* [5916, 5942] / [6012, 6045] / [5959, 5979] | 0.4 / 30.5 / 32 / 31.1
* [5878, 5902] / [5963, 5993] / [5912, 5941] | -1.1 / 28.5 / 31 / 29.5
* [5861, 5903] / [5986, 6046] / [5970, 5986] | 0.2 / 29.9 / 31.7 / 31.2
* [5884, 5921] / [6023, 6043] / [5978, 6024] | 0.3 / 28.7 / 32.3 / 31.5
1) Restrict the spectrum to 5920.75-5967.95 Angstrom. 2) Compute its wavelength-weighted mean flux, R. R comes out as 30.4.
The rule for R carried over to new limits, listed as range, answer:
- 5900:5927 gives 30.1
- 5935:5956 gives 29.9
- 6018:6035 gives 32.2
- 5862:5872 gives 31.2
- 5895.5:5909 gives 27.7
